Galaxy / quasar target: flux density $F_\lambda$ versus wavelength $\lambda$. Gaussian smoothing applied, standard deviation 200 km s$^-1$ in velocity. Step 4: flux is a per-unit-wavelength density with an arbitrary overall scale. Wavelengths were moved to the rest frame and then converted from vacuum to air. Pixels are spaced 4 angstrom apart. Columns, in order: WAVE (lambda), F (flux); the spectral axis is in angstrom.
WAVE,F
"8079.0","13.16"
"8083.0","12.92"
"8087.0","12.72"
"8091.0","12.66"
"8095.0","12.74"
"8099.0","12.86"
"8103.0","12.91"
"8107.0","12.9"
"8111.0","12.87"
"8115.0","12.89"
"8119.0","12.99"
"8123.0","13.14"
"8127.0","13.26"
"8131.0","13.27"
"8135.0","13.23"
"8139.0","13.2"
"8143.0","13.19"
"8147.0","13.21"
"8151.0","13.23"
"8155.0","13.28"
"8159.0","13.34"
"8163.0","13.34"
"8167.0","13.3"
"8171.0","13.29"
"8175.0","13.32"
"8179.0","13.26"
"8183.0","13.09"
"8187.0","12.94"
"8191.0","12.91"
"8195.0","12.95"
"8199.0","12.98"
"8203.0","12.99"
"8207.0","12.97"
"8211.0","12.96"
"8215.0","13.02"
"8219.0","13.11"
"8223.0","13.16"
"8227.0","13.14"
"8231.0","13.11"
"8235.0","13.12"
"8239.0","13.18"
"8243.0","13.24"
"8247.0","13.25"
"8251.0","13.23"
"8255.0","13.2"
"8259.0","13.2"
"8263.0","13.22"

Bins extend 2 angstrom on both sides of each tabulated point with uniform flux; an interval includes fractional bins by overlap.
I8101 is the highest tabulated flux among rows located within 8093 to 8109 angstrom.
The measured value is 12.91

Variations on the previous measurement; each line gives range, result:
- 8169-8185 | 13.32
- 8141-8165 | 13.34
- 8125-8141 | 13.27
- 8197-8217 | 13.02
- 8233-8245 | 13.24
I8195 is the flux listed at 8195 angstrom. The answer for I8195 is 12.95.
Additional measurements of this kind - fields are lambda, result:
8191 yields 12.91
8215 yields 13.02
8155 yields 13.28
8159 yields 13.34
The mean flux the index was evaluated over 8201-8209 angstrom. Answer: 13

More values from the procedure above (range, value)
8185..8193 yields 12.9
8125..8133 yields 13.3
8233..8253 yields 13.2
